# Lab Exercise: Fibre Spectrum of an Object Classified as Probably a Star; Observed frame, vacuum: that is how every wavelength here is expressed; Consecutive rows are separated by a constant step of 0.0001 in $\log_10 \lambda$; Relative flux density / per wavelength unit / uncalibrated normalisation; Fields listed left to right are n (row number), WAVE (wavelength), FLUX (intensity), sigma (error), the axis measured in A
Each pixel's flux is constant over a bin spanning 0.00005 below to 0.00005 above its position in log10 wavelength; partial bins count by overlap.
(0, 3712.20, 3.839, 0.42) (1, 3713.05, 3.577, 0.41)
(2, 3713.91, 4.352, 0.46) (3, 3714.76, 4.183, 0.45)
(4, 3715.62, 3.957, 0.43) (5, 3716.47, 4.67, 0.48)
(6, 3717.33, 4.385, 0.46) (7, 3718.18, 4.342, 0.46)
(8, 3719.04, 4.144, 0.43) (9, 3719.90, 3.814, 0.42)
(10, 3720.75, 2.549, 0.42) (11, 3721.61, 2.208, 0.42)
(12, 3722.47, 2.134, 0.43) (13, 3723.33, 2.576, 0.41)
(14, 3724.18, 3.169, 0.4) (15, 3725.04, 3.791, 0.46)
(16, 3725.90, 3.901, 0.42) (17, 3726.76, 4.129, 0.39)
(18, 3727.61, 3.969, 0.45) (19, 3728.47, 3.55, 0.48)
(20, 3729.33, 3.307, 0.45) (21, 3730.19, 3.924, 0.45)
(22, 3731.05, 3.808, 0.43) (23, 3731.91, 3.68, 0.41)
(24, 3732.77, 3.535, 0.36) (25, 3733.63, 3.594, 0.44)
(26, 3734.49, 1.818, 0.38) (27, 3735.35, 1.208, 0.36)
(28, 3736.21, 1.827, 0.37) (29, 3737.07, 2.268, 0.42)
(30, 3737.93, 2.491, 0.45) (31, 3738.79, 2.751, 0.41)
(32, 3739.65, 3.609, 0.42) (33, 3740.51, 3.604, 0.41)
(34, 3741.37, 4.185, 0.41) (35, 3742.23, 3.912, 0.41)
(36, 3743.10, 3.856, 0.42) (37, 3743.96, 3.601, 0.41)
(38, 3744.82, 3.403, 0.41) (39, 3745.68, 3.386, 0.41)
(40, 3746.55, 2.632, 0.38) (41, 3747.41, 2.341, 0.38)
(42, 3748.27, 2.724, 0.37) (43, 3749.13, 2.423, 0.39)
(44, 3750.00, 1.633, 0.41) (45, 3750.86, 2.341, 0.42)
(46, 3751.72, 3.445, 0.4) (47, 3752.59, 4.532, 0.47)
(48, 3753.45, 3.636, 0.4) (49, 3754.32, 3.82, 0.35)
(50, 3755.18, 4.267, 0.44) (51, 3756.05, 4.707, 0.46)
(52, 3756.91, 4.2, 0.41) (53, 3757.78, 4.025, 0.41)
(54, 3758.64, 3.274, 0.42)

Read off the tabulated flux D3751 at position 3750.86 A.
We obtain 2.341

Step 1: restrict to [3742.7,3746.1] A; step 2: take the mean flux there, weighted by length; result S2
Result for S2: 3.57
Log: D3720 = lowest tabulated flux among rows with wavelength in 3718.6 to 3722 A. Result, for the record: 2.208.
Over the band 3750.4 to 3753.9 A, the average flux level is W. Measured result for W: 3.47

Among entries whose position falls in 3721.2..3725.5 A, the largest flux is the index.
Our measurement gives 3.791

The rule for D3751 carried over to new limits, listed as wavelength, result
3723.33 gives 2.576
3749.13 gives 2.423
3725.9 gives 3.901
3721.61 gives 2.208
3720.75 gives 2.549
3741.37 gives 4.185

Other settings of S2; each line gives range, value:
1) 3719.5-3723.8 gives 2.66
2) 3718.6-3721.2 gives 3.49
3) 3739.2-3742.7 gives 3.82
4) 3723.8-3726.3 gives 3.62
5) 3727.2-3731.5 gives 3.71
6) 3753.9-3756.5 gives 4.27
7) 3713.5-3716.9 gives 4.3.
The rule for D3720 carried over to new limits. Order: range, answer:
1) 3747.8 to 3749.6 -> 2.423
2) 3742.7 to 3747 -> 2.632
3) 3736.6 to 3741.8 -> 2.268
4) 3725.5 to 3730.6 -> 3.307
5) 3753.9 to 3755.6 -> 3.82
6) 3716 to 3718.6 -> 4.342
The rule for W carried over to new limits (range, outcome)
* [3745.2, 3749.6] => 2.7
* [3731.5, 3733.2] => 3.6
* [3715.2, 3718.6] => 4.35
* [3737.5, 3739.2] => 2.62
